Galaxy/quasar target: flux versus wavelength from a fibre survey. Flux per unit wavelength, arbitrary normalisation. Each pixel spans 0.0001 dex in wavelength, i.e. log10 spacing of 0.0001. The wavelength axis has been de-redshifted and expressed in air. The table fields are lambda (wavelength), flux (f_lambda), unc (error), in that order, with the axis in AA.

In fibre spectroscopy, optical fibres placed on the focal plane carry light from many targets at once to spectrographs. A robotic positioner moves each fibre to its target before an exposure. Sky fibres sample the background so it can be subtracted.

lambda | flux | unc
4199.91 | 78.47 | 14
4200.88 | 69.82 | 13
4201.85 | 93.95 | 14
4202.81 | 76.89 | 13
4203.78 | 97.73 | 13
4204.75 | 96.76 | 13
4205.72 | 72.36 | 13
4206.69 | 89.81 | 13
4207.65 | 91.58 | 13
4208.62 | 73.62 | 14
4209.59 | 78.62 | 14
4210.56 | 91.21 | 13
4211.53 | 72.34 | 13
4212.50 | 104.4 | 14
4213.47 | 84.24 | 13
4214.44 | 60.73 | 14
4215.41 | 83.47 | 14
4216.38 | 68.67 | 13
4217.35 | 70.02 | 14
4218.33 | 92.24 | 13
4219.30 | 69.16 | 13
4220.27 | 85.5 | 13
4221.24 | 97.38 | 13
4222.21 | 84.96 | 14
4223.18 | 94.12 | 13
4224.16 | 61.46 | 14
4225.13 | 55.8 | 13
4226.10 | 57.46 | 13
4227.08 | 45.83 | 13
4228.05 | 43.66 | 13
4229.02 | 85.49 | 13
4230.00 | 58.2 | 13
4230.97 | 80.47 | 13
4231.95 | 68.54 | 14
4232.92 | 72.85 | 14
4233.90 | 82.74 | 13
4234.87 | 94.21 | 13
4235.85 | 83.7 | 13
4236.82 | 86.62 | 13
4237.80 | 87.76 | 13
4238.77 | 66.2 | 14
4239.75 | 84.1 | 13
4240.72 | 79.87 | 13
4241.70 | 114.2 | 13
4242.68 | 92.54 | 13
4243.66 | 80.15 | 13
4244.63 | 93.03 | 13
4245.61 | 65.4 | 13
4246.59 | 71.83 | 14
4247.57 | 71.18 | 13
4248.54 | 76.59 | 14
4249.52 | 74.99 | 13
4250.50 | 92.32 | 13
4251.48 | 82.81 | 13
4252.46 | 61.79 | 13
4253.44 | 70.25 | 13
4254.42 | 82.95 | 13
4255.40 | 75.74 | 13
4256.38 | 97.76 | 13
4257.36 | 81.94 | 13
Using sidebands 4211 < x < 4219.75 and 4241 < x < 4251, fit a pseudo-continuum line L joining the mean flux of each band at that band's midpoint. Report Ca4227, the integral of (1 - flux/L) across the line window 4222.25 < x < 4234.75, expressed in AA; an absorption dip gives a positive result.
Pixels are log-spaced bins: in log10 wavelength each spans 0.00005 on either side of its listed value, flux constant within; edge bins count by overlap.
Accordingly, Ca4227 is 1.8 AA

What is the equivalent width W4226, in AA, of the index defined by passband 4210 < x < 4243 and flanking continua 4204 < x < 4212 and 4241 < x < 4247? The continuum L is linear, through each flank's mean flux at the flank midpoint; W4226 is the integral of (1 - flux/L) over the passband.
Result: 2.6 AA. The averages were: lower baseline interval 83.8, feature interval 78.2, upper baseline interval 86.1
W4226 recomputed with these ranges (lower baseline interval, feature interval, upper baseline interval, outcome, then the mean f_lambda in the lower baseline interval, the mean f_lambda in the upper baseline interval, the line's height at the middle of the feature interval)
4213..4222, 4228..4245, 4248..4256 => -0.8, 79.2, 77.4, 78.2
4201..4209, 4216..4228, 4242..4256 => 1.5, 86.1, 78.6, 83.2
